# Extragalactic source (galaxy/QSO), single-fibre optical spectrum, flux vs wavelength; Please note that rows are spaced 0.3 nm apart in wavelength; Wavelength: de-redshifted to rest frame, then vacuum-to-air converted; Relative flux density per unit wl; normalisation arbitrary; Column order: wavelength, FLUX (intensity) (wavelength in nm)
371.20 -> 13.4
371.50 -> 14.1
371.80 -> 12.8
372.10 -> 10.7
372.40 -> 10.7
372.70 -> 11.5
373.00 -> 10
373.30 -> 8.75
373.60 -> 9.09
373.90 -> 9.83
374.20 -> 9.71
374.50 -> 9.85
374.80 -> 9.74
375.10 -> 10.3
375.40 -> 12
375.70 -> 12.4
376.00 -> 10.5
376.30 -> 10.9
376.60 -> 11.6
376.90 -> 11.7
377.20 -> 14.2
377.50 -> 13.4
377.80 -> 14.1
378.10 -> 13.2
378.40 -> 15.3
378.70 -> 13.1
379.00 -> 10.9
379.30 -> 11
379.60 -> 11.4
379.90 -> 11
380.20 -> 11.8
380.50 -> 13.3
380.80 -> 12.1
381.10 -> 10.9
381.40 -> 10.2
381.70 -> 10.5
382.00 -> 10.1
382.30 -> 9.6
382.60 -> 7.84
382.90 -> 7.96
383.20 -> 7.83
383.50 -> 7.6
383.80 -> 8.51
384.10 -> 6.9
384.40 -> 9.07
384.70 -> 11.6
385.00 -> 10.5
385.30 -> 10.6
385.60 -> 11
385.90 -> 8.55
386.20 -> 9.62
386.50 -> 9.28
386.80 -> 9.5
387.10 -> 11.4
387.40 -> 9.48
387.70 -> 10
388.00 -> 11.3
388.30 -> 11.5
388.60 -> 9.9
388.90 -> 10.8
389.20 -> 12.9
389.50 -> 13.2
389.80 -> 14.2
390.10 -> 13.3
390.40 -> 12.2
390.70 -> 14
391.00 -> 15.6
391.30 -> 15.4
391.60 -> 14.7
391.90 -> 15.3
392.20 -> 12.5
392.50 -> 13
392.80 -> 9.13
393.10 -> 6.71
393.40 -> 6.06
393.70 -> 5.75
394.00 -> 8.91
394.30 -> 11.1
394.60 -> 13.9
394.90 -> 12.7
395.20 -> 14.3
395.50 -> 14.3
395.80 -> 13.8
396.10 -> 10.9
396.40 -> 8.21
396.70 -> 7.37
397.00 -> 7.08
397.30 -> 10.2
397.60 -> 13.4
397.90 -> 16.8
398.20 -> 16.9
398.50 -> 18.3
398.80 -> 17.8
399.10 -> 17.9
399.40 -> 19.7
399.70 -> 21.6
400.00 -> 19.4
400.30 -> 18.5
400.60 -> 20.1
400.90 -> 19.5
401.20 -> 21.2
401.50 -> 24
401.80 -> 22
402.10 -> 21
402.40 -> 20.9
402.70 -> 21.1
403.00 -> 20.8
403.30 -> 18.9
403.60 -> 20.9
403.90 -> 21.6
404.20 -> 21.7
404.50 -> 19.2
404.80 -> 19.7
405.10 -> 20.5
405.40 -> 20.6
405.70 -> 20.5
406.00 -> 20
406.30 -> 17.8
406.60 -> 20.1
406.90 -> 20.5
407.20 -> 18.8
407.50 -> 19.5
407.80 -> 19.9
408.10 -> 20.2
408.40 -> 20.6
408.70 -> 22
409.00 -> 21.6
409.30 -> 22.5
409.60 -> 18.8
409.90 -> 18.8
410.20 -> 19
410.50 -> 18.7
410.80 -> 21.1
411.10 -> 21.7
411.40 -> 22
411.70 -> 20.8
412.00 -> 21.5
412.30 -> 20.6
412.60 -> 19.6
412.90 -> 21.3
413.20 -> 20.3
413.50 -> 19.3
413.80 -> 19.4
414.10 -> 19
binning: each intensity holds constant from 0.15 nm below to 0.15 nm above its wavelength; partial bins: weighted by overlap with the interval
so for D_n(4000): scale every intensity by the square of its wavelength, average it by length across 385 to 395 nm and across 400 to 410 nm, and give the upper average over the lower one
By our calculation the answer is 1.95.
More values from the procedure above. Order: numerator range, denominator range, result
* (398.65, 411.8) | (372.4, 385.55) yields 2.16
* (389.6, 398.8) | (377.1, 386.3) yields 1.22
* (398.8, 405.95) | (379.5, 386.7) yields 2.28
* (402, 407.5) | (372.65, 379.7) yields 2.05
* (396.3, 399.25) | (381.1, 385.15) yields 1.59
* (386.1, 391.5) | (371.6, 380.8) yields 1.11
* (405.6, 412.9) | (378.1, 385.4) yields 2.23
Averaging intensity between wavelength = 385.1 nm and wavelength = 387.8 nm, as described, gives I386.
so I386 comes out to 9.95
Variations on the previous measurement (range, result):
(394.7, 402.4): 16.4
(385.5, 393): 11.9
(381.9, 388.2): 9.45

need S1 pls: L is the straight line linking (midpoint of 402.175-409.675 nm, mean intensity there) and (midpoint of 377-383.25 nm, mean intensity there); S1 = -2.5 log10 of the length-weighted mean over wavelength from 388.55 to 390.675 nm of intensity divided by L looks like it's 0.17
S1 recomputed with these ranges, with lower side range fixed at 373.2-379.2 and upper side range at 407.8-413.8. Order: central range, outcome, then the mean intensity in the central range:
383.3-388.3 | 0.40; 9.72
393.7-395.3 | 0.38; 11.5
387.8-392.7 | 0.17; 13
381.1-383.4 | 0.38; 9.23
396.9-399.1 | 0.17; 14.8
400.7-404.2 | -0.15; 21.1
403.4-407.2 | -0.06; 20.2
